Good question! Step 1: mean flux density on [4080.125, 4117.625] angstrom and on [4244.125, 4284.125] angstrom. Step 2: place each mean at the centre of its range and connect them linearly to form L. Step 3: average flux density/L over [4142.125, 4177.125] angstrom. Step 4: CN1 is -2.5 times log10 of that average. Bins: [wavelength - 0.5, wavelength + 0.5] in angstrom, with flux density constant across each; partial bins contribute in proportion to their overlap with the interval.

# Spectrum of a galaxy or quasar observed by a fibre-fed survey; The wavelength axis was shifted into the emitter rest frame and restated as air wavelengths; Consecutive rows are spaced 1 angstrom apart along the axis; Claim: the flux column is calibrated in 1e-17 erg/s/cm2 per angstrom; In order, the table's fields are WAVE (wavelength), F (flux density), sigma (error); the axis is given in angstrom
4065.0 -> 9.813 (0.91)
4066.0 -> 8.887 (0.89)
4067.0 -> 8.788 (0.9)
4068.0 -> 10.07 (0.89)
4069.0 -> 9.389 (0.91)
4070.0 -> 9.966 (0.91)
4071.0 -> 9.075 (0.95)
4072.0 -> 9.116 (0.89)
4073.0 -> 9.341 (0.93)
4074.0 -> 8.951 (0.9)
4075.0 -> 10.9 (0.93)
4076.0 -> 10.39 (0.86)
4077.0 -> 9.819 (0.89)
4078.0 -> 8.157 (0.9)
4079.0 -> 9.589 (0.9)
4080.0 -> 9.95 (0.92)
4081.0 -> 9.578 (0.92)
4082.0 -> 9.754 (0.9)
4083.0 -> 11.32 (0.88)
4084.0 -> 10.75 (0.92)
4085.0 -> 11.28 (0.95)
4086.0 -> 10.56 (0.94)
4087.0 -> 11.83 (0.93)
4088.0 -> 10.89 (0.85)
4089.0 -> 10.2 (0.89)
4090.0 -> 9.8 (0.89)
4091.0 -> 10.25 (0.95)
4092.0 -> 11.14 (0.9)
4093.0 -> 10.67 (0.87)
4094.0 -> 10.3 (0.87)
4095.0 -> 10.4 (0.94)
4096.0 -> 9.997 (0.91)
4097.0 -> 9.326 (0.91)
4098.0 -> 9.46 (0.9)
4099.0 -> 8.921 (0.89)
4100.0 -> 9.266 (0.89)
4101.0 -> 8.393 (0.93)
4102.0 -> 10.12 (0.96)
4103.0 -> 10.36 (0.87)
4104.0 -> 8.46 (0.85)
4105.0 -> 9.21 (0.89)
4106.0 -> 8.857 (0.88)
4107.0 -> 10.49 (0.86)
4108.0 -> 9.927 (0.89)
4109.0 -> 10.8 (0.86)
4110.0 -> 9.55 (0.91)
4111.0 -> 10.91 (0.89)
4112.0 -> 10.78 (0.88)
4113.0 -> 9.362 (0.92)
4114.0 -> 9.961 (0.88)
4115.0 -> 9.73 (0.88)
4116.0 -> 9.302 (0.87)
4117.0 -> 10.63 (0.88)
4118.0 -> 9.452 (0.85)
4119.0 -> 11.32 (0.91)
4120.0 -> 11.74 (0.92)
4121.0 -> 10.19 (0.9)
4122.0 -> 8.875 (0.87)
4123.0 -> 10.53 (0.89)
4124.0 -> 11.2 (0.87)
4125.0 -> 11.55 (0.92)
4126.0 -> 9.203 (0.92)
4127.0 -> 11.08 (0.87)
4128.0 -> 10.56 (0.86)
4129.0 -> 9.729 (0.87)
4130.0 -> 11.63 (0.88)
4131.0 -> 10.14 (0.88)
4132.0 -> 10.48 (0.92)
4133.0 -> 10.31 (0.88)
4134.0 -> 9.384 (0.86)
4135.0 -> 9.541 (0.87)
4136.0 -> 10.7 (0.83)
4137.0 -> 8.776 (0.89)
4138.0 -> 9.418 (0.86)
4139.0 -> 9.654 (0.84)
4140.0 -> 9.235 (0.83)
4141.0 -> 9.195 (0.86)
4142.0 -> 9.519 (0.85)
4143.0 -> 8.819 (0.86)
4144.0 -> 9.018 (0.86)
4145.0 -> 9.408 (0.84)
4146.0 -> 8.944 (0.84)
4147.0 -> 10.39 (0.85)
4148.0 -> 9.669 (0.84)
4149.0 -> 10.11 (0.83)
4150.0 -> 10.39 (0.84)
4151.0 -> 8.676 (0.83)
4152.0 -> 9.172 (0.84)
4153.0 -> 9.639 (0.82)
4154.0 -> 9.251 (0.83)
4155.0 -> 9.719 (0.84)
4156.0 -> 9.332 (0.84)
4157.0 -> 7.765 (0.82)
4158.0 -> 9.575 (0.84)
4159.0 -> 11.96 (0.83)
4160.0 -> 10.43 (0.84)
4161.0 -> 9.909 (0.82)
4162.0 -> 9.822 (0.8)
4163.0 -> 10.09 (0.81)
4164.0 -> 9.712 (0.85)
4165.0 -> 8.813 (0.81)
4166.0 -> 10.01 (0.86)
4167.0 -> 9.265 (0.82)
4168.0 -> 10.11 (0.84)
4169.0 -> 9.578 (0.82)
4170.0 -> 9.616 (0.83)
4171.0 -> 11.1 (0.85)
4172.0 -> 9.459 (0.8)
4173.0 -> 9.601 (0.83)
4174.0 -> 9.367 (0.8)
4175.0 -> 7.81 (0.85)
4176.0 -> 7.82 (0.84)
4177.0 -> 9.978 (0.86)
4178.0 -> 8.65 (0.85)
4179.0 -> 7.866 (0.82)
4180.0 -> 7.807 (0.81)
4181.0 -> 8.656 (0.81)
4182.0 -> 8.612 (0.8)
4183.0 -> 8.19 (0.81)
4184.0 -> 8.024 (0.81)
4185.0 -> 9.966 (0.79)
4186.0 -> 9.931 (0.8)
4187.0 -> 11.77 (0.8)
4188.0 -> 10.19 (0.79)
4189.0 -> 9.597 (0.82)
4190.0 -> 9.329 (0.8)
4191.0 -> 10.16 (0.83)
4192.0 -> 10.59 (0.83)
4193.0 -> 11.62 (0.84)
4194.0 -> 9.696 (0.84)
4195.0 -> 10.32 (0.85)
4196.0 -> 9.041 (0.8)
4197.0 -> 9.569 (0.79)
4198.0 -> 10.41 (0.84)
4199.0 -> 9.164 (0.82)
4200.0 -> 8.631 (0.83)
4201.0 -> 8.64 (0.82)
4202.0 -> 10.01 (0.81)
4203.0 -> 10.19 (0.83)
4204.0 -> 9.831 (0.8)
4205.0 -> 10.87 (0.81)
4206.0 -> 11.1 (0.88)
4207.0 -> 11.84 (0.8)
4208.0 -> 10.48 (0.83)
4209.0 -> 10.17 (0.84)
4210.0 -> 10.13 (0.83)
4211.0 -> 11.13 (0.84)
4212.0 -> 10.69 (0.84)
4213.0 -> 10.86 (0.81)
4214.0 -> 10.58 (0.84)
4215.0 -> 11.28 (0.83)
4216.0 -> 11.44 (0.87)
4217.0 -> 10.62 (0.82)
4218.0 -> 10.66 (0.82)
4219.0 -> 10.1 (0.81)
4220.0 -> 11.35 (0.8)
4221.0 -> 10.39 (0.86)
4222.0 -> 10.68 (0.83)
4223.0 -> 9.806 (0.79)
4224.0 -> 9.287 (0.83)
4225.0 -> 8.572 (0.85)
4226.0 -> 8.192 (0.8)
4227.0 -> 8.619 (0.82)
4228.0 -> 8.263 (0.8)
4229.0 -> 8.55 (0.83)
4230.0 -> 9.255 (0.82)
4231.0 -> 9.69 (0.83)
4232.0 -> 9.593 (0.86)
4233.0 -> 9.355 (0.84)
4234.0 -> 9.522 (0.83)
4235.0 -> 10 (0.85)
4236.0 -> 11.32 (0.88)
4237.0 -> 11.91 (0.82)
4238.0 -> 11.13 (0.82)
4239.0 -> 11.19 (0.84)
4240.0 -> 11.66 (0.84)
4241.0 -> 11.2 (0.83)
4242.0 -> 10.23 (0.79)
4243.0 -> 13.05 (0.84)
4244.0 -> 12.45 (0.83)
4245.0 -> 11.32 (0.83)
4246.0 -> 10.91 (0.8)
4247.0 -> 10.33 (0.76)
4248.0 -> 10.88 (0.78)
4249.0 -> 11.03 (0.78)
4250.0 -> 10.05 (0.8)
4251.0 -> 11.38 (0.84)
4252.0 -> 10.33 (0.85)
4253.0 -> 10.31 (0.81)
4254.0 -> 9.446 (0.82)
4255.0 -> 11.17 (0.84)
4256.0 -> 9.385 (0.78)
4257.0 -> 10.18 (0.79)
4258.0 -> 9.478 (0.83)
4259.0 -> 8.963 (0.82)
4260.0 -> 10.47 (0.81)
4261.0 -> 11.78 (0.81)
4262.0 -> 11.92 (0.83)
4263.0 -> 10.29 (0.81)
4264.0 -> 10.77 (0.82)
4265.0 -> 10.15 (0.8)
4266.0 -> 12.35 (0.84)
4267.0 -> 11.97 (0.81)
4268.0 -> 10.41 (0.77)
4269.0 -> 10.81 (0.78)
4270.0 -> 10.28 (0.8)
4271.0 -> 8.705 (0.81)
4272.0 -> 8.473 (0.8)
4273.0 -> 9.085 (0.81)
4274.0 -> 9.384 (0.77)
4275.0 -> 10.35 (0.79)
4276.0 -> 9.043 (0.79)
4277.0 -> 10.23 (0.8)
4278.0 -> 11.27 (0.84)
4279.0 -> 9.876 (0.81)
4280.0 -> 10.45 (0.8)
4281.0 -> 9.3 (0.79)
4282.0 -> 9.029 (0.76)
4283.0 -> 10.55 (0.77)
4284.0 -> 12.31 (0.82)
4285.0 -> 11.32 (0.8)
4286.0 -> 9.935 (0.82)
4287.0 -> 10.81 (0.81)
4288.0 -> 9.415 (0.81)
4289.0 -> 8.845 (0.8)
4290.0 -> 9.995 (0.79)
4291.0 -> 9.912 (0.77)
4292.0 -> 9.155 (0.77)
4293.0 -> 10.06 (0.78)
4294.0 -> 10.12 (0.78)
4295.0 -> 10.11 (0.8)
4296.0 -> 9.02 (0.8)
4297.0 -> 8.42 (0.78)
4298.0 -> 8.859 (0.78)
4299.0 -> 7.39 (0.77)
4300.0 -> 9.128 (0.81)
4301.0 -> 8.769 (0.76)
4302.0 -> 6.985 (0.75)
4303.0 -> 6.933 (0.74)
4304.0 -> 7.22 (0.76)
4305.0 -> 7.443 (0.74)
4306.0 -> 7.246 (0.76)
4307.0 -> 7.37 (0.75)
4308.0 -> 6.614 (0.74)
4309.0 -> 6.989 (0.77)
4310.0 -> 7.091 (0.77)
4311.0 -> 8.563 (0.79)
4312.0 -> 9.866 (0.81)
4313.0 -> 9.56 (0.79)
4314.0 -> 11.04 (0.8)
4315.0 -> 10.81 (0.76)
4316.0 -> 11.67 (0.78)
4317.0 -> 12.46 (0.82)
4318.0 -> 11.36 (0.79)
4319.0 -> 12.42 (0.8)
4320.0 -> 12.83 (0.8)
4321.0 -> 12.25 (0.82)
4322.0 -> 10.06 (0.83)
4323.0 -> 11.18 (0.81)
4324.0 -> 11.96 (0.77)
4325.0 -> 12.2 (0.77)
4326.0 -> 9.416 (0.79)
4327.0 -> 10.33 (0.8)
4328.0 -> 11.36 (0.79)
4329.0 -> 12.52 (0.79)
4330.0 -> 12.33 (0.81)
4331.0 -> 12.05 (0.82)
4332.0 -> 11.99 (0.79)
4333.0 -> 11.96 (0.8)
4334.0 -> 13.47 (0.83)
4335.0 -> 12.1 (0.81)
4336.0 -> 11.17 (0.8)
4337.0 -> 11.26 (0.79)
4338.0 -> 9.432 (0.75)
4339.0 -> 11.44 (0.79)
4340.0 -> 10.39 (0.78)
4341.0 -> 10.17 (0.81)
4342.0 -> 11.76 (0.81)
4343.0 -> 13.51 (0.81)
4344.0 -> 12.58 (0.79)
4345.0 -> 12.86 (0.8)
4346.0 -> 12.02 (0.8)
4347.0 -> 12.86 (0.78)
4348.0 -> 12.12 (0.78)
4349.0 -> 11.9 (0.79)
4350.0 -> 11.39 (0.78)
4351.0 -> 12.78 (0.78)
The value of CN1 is 0.07 mag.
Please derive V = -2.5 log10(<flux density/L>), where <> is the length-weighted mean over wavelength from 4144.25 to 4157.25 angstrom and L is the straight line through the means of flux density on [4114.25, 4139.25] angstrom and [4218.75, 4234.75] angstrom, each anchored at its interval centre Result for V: 0.06 mag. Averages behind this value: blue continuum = 10.2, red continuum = 9.45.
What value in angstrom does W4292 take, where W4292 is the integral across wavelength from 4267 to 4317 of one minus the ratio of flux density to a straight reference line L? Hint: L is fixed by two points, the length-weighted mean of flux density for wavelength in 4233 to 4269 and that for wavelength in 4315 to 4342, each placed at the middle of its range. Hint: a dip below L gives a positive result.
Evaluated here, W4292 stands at 8.1 angstrom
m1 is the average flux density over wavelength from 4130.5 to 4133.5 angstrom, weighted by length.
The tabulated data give 10.3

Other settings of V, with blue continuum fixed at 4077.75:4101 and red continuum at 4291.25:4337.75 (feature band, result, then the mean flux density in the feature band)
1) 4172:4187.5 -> 0.13 mag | 8.95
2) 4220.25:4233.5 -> 0.09 mag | 9.29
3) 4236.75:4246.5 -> -0.14 mag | 11.5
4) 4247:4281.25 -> -0.02 mag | 10.3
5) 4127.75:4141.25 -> 0.02 mag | 9.91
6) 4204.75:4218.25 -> -0.08 mag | 10.8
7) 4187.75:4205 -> 0.03 mag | 9.85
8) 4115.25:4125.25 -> -0.03 mag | 10.4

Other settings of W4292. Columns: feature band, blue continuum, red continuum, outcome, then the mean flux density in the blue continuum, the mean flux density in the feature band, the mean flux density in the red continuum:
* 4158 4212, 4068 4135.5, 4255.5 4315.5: 0.37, 10.1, 9.75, 9.54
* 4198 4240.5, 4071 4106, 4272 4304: -2.29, 9.93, 10.2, 9.5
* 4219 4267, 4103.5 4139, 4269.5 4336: -1.76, 10.1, 10.4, 10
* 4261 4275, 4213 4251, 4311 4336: 0.55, 10.4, 10.4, 11.5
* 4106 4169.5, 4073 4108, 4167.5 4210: -0.53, 9.97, 9.9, 9.66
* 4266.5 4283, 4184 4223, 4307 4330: 0.81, 10.3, 9.94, 10.5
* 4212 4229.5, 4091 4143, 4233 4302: 0.33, 9.99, 9.98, 10.3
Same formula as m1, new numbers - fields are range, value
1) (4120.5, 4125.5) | 10.5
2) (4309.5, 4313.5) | 8.77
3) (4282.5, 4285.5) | 11.4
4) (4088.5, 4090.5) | 10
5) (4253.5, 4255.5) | 10.3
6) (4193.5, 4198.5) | 9.81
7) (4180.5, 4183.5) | 8.49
